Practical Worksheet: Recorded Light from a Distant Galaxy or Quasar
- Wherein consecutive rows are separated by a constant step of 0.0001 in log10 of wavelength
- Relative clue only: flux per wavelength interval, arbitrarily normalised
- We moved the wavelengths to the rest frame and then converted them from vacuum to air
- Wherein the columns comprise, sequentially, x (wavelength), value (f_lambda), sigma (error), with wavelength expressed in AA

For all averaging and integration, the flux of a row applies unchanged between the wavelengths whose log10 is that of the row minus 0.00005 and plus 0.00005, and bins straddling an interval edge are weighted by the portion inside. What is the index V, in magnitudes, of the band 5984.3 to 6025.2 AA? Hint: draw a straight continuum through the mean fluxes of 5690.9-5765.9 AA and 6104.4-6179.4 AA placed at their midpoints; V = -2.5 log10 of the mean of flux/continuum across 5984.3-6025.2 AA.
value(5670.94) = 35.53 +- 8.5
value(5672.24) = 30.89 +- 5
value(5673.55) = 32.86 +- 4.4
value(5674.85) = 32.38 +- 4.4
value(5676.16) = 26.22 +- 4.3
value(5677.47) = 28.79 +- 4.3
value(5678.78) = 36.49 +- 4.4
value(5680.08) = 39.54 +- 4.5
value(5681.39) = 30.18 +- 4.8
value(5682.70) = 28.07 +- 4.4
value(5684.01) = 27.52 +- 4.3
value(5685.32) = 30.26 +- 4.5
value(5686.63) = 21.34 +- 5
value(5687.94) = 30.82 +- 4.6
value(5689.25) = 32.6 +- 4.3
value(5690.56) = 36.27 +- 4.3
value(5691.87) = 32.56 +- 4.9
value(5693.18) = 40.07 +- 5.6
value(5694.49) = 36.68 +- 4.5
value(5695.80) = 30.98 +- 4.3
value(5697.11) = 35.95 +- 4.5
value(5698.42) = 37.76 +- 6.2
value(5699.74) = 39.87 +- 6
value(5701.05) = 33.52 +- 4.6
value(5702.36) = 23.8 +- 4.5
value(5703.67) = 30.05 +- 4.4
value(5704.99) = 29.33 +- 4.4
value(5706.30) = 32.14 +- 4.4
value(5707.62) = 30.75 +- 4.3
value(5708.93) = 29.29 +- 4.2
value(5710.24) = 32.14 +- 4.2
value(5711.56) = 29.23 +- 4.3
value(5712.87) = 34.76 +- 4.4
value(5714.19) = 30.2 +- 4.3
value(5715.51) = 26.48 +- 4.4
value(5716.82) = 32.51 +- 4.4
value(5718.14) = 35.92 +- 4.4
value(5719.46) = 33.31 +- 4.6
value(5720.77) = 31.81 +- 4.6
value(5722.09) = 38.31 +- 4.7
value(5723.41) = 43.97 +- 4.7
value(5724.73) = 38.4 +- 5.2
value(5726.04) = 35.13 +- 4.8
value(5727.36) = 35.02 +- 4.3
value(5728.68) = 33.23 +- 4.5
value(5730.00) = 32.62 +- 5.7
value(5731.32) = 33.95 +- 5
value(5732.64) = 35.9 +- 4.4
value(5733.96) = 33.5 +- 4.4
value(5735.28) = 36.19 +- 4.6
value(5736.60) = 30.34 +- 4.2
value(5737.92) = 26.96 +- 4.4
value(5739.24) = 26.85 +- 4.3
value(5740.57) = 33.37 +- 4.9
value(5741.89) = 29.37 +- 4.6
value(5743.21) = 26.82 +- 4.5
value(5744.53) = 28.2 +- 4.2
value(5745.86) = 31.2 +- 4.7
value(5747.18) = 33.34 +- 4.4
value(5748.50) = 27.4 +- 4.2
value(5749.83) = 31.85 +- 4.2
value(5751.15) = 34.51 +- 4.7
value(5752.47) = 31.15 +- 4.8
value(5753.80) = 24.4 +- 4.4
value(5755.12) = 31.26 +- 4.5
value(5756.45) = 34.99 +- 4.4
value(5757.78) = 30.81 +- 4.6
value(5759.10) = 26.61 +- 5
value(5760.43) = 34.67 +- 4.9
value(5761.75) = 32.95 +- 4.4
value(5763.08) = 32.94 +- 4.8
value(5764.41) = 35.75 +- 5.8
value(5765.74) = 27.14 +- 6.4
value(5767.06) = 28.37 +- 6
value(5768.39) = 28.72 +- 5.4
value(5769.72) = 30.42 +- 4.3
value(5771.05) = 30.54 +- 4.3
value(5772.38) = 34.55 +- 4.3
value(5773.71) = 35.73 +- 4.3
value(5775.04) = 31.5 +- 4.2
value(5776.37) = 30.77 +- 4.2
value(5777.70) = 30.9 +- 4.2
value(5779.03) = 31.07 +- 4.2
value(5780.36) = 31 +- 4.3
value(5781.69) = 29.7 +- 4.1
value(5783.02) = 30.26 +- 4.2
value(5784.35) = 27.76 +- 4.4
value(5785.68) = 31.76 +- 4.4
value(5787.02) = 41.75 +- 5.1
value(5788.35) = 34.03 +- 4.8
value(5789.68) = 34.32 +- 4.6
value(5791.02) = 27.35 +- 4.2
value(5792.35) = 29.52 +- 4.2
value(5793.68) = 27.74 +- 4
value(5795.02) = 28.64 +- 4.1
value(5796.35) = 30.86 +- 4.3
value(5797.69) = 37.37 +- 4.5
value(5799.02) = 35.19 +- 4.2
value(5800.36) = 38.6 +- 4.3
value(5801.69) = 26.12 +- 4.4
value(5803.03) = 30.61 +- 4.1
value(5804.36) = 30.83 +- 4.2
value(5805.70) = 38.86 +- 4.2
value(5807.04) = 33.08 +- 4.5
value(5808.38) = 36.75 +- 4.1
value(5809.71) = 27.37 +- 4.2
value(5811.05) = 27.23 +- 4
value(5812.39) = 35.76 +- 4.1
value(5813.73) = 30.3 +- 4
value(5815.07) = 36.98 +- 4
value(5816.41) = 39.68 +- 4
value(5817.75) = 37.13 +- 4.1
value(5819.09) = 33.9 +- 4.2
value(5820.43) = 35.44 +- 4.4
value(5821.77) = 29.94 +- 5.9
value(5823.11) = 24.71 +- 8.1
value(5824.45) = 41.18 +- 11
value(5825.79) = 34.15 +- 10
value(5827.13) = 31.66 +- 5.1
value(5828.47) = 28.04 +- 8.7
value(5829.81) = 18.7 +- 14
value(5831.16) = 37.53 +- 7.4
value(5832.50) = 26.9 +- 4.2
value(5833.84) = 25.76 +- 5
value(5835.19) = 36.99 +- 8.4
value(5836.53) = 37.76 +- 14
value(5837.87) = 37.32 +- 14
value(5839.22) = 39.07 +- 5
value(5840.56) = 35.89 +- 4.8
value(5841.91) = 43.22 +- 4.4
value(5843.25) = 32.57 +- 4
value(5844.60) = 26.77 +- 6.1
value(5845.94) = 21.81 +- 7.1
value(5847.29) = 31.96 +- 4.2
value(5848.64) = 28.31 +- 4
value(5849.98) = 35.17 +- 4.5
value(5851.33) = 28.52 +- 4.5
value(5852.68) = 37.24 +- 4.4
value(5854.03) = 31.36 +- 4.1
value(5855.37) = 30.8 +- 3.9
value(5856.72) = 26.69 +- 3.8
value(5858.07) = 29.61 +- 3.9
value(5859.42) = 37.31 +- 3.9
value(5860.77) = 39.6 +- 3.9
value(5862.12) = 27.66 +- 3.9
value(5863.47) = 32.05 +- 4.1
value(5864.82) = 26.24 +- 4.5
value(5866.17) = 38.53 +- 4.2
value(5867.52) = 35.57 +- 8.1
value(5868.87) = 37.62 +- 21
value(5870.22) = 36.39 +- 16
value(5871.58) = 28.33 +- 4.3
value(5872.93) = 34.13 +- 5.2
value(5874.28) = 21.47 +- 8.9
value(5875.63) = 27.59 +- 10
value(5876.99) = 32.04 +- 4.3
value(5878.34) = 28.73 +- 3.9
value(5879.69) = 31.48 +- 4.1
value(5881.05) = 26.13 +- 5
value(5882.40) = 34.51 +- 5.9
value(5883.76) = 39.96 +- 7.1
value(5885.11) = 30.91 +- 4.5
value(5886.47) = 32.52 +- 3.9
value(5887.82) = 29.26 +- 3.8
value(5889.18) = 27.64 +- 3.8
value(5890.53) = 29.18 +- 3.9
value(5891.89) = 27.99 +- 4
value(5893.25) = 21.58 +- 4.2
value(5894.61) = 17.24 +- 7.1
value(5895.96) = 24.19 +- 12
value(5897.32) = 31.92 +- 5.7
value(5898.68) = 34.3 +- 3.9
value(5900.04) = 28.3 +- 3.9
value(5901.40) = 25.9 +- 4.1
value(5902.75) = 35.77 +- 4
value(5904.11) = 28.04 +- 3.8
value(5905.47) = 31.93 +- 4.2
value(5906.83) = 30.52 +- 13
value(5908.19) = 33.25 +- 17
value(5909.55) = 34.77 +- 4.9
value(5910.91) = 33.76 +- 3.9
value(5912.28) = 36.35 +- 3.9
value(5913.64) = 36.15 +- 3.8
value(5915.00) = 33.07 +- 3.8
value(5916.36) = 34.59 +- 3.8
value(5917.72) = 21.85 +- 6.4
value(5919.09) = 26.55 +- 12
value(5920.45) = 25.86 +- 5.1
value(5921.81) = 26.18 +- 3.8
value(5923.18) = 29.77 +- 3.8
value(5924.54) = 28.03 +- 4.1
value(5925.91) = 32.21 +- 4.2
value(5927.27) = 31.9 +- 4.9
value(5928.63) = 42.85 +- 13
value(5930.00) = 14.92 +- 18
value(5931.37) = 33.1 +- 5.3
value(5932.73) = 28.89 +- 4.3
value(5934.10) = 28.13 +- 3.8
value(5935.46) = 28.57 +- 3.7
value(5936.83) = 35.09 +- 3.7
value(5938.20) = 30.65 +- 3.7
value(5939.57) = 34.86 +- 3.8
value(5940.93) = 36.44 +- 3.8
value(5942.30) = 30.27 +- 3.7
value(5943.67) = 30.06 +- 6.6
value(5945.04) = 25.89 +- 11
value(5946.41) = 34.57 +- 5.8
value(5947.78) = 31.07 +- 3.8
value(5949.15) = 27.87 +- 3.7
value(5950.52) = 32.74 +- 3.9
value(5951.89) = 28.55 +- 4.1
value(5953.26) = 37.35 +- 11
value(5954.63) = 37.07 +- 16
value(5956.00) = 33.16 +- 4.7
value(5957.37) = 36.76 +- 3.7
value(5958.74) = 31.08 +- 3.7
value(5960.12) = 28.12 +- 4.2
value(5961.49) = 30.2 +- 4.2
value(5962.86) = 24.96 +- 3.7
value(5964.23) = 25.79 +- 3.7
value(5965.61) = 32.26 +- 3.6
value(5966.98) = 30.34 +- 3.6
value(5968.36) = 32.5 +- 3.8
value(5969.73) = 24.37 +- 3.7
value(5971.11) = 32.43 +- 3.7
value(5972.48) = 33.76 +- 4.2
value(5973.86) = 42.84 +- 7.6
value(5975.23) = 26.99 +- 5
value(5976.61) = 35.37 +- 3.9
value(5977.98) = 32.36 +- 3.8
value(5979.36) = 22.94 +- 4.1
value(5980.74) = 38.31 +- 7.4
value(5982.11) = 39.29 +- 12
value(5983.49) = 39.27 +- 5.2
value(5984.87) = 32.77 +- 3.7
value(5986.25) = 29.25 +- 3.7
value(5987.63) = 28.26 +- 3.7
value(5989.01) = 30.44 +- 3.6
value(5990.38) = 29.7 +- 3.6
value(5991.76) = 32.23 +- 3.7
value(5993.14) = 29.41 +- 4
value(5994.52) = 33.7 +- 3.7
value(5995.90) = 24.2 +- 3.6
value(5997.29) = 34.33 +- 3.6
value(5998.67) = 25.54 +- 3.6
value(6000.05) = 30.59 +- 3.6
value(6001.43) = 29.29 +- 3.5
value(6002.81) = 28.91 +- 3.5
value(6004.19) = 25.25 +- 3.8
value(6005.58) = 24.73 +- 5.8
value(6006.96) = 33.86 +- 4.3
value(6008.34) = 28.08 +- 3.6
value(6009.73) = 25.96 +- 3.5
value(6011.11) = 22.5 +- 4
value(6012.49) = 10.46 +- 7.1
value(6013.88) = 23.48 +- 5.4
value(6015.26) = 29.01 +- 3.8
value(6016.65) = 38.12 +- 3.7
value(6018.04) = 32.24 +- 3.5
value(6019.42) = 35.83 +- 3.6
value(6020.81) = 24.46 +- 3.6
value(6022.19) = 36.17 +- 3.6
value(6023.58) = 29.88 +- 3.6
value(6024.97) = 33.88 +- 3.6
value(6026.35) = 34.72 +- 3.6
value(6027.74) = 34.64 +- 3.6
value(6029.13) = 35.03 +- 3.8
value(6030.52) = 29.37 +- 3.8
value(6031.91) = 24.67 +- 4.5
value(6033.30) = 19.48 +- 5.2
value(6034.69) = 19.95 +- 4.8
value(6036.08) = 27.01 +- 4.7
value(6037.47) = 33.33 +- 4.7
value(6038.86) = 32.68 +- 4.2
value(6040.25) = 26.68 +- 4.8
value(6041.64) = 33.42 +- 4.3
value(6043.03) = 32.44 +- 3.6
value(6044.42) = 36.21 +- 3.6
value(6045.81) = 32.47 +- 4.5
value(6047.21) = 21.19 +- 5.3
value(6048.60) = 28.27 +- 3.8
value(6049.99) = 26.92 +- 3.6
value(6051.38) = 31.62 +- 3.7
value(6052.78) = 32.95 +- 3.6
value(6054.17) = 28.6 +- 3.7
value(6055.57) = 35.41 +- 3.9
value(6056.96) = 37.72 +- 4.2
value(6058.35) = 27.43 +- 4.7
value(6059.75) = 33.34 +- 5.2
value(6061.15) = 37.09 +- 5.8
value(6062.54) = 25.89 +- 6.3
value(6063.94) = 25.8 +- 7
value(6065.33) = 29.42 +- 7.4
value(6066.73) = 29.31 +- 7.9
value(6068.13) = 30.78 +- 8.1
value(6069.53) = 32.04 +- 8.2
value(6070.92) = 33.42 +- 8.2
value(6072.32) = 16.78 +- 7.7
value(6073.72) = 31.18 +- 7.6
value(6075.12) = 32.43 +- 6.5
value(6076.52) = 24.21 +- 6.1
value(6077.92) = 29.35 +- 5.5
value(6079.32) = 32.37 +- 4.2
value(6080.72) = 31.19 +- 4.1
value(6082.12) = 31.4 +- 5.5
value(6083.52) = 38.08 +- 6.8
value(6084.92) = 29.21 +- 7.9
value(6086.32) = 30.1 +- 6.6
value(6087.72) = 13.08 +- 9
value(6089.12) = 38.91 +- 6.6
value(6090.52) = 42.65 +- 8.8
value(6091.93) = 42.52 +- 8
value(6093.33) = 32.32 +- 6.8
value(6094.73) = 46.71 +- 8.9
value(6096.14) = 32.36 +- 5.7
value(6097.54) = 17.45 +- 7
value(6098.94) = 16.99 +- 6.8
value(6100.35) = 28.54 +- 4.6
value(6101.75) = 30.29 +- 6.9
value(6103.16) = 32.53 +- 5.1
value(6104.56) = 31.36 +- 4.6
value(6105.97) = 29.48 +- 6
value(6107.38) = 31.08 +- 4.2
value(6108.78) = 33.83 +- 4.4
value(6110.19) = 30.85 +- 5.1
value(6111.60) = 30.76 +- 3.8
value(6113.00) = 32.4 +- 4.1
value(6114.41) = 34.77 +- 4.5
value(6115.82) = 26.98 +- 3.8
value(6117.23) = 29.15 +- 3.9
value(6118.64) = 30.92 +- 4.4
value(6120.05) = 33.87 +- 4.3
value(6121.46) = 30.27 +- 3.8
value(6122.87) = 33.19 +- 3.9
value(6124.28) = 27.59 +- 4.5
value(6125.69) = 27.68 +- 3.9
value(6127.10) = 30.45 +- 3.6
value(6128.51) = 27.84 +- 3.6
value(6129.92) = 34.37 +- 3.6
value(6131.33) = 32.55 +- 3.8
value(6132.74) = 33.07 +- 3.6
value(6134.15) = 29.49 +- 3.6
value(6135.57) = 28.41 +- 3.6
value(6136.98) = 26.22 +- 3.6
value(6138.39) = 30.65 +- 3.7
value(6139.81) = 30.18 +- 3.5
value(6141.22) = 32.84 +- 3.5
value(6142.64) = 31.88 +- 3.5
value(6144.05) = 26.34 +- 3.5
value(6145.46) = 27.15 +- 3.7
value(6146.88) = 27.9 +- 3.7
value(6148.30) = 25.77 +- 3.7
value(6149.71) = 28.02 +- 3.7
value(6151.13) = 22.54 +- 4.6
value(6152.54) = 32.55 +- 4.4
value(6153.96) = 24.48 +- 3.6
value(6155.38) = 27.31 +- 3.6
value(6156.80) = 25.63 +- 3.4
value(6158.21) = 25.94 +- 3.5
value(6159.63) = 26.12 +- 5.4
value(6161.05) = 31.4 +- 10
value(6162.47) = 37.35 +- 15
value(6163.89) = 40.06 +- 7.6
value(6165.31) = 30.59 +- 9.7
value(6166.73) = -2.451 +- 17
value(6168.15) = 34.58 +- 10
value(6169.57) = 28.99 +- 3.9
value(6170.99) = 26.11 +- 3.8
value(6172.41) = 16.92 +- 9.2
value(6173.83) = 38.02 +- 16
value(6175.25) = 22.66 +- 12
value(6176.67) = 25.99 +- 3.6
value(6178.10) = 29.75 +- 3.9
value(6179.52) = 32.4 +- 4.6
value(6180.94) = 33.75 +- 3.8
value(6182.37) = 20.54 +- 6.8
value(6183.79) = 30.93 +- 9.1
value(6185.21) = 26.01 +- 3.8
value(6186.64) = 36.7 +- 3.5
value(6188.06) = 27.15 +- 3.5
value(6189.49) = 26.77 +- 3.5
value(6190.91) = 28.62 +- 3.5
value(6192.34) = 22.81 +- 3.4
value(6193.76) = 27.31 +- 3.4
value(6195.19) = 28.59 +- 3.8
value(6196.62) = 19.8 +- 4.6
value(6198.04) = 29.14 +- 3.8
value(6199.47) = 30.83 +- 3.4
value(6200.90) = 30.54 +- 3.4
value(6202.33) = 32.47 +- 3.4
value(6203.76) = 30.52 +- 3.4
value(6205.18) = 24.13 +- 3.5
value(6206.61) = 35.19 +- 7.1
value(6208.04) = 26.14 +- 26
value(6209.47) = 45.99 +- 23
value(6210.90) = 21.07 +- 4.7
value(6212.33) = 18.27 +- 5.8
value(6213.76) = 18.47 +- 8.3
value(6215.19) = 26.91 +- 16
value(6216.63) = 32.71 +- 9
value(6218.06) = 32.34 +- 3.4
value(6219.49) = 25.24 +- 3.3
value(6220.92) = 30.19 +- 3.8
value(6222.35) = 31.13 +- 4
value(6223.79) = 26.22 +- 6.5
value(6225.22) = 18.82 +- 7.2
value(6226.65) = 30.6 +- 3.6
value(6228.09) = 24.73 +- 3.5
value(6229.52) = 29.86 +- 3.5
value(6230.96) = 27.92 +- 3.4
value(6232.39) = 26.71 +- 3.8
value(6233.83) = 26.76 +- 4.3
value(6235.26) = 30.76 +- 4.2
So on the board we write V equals 0.04 mag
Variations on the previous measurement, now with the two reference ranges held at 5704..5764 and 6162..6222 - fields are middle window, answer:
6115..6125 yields -0.06 mag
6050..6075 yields -0.05 mag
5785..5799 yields -0.03 mag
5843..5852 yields 0.07 mag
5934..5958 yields -0.07 mag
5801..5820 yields -0.06 mag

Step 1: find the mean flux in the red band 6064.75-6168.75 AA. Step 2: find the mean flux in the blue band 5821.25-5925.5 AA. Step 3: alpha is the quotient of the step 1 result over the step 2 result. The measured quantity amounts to 0.96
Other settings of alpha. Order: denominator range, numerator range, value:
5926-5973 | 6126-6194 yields 0.91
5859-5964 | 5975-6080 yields 0.97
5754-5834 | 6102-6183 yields 0.91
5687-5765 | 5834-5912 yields 0.97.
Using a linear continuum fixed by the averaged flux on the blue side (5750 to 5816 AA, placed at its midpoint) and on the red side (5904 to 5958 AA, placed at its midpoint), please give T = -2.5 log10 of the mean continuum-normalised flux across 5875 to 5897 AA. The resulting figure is 0.10 mag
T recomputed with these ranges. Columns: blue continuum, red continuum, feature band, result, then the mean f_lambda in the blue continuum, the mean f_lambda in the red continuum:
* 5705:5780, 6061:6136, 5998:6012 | 0.14 mag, 31.9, 30.6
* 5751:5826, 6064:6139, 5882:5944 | 0.04 mag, 32.2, 30.6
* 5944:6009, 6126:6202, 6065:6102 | -0.04 mag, 31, 28.3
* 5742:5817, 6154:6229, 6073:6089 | -0.03 mag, 31.7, 27.8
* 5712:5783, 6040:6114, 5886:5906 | 0.11 mag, 32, 30.8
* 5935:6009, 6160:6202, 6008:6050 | 0.05 mag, 31.2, 28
